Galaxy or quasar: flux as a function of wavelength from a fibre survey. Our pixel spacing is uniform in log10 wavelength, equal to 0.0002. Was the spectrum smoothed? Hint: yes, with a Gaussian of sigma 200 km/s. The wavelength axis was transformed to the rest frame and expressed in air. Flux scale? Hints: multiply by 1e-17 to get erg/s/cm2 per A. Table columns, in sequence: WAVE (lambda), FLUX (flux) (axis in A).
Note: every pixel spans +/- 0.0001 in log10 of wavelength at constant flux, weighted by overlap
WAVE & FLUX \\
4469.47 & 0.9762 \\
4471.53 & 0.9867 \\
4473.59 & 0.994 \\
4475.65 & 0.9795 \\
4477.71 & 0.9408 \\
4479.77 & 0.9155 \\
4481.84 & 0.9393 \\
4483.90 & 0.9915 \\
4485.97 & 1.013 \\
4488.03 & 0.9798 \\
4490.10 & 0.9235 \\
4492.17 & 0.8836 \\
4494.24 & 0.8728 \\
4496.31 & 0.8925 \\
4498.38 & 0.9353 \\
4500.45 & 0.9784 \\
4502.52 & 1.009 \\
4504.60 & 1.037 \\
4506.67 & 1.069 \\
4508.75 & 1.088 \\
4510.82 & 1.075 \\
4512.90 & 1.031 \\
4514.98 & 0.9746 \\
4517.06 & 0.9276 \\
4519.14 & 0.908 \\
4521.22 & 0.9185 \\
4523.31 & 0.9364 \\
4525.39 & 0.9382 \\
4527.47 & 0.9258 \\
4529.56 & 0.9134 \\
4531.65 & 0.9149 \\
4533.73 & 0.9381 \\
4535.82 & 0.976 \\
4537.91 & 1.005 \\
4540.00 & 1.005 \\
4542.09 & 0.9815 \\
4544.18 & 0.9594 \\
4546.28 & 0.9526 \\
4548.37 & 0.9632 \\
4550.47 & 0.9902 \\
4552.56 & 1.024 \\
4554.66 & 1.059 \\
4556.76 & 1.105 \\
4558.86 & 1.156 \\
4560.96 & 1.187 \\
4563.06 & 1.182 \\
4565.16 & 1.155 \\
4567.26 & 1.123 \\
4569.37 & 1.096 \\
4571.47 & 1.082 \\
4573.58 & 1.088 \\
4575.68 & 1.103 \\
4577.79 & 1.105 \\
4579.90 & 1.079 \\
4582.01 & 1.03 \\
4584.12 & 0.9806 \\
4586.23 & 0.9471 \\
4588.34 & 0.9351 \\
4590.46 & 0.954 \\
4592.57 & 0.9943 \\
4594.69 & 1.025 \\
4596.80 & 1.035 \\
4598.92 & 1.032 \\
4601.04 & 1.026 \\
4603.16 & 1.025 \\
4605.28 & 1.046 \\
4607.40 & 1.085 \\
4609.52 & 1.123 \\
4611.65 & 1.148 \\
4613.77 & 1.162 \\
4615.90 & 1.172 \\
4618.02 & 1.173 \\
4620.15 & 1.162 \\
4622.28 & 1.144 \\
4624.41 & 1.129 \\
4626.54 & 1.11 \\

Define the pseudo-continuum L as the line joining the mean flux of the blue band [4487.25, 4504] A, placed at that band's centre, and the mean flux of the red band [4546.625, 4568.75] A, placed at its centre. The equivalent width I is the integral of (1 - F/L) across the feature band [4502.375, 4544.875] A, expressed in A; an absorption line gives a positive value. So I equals 1.1 A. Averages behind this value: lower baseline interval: 0.936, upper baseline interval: 1.09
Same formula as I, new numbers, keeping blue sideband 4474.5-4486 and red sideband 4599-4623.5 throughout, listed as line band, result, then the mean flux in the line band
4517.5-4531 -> 1.2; 0.923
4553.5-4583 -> -1.4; 1.11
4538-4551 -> 0.7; 0.977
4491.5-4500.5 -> 0.7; 0.907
